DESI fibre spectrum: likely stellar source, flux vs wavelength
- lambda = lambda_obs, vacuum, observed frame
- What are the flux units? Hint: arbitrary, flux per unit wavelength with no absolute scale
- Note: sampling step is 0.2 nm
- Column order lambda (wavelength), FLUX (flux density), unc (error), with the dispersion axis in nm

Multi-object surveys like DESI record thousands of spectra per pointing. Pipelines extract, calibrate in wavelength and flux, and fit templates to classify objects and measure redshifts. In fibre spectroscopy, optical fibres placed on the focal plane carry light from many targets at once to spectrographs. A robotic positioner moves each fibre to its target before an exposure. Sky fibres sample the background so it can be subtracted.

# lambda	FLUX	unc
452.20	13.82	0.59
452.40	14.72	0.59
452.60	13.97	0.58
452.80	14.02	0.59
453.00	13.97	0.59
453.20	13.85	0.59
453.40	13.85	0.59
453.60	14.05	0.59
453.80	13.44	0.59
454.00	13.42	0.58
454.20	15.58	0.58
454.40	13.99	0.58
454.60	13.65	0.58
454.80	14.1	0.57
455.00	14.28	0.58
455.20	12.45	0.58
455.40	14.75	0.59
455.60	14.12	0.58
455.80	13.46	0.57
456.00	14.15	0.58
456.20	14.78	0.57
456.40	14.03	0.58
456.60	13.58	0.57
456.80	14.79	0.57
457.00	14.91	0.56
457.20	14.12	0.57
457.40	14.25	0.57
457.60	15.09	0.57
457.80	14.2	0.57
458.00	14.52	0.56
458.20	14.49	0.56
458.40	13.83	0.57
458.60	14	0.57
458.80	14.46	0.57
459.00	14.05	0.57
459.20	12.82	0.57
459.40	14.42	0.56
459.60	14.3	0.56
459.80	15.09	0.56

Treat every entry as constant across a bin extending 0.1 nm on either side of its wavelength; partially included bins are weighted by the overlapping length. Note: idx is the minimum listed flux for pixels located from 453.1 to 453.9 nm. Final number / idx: 13.44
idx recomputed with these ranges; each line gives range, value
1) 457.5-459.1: 13.83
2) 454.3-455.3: 12.45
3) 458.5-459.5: 12.82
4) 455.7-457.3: 13.46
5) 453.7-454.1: 13.42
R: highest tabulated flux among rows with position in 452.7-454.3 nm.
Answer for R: 15.58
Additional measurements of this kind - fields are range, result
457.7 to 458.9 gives 14.52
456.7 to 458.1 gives 15.09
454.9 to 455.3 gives 14.28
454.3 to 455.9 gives 14.75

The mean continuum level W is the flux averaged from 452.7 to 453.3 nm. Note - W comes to 13.9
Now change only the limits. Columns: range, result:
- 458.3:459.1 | 14.1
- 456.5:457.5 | 14.3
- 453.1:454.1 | 13.7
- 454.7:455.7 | 13.9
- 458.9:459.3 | 13.4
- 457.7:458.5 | 14.3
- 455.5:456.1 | 13.9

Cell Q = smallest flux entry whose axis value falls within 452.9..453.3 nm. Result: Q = 13.85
